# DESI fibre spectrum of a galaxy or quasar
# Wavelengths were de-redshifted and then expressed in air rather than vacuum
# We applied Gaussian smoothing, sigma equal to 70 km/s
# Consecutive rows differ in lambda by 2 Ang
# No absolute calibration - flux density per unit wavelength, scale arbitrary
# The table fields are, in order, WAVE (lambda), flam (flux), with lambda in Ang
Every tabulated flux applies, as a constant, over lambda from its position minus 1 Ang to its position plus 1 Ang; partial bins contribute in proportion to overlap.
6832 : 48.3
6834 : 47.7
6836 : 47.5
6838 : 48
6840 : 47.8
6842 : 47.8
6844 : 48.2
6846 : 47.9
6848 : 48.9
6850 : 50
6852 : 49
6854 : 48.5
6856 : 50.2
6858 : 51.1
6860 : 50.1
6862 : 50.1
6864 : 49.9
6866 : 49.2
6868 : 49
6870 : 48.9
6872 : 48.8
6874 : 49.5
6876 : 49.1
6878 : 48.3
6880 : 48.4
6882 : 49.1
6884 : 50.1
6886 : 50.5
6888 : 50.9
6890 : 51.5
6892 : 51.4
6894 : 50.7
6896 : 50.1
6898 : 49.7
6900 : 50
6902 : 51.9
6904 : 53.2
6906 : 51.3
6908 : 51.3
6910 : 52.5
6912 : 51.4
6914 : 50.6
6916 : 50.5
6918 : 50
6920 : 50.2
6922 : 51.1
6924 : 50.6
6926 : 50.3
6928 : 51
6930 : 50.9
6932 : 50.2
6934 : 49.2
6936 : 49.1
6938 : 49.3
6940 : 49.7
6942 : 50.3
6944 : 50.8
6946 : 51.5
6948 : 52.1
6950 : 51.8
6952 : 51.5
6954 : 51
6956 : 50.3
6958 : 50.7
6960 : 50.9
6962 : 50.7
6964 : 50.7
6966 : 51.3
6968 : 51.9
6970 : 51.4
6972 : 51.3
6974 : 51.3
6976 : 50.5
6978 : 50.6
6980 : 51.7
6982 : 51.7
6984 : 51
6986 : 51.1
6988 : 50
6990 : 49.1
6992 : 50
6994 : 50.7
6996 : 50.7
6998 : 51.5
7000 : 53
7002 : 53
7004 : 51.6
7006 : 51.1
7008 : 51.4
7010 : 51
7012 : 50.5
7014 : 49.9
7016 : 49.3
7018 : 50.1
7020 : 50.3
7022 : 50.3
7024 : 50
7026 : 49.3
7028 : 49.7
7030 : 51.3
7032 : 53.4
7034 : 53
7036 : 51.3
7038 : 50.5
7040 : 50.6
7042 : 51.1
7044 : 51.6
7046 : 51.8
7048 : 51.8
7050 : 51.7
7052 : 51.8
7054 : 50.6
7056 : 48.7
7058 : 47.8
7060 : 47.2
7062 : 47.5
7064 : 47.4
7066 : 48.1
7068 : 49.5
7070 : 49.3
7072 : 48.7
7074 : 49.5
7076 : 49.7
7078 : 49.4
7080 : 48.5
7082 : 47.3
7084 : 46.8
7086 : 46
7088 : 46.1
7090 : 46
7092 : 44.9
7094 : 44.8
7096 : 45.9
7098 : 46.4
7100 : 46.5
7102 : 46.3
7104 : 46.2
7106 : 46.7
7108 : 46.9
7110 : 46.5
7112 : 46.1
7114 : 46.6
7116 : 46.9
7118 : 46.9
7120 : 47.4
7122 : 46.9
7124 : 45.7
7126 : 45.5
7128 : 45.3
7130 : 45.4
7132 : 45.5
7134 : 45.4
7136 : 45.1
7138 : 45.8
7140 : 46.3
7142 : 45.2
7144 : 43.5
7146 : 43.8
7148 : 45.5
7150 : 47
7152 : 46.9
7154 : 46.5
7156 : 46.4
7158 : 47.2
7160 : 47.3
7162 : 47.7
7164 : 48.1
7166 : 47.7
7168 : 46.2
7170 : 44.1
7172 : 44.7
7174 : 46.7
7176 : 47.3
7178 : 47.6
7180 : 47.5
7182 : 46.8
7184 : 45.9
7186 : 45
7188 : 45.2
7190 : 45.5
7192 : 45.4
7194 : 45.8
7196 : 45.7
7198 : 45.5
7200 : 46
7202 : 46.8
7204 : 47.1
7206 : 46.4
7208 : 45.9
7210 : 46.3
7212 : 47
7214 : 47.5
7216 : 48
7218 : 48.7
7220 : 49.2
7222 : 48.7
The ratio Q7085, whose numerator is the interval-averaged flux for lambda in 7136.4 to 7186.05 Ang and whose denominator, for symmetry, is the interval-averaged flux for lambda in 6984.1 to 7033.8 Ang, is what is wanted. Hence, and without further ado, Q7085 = 0.9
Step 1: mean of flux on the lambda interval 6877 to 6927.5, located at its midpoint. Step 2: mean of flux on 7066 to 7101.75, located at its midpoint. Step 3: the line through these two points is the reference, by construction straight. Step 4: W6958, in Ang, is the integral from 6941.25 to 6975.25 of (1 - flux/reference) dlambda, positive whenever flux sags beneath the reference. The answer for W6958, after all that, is -1.05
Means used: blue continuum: 50.6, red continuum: 47.4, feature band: 51.1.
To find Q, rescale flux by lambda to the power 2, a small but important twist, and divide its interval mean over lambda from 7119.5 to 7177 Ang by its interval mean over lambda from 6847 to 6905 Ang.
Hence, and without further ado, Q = 1.00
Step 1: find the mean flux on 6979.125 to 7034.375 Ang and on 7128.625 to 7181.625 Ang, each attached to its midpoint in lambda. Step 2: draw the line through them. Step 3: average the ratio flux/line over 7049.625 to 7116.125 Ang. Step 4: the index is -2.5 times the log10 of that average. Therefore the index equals 0.02 mag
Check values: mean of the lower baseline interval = 50.9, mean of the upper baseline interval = 46.2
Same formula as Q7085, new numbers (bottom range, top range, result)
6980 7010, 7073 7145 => 0.91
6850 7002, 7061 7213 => 0.92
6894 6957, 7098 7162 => 0.91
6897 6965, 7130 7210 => 0.91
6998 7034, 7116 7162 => 0.90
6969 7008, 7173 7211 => 0.90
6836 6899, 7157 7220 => 0.94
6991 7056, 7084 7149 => 0.90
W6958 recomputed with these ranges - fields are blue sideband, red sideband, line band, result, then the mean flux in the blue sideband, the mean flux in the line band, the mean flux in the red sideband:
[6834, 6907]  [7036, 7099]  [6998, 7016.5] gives -0.88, 49.6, 51.3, 48.7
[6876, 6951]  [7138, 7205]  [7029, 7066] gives -1.65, 50.6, 50.4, 46.2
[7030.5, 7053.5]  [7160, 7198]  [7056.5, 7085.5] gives 1.27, 51.7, 48.3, 46.3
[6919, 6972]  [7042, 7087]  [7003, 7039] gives -0.76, 50.7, 50.8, 49.2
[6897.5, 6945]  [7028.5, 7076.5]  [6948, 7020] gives -0.82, 50.6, 51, 50.2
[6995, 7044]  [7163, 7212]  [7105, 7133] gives 1.09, 51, 46.3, 46.2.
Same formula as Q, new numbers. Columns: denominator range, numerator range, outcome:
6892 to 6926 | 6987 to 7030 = 1.02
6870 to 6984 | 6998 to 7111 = 1.01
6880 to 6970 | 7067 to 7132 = 0.97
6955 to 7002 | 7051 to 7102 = 0.96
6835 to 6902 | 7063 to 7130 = 1.01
